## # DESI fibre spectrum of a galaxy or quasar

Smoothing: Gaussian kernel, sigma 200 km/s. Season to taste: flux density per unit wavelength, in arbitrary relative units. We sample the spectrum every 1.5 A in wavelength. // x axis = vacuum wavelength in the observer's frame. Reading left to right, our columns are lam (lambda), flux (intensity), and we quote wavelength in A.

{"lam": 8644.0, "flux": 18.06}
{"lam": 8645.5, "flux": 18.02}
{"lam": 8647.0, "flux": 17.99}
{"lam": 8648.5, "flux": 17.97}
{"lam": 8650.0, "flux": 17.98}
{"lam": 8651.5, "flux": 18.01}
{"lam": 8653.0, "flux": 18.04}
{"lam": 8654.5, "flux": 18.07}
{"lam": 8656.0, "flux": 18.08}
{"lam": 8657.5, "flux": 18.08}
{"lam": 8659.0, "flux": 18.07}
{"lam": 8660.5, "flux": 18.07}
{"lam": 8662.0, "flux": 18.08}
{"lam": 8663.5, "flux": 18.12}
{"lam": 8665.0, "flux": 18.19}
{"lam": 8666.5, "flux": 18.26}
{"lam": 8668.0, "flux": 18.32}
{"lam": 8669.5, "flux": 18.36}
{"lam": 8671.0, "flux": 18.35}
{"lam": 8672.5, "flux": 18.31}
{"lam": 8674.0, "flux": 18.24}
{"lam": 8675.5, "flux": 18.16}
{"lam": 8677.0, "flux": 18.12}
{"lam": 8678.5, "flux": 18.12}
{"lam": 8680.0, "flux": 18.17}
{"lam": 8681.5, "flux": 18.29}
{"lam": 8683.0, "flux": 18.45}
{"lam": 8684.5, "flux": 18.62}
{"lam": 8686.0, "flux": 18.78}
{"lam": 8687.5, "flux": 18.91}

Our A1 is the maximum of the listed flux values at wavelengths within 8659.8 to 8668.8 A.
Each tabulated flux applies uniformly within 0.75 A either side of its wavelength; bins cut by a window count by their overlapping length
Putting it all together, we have 18.32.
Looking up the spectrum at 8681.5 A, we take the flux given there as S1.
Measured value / 18.29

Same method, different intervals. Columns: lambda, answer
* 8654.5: 18.07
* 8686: 18.78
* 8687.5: 18.91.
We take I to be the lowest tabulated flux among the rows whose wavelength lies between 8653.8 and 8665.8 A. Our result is 18.07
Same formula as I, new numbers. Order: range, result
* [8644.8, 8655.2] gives 17.97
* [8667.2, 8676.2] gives 18.16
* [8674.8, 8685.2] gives 18.12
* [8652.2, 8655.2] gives 18.04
